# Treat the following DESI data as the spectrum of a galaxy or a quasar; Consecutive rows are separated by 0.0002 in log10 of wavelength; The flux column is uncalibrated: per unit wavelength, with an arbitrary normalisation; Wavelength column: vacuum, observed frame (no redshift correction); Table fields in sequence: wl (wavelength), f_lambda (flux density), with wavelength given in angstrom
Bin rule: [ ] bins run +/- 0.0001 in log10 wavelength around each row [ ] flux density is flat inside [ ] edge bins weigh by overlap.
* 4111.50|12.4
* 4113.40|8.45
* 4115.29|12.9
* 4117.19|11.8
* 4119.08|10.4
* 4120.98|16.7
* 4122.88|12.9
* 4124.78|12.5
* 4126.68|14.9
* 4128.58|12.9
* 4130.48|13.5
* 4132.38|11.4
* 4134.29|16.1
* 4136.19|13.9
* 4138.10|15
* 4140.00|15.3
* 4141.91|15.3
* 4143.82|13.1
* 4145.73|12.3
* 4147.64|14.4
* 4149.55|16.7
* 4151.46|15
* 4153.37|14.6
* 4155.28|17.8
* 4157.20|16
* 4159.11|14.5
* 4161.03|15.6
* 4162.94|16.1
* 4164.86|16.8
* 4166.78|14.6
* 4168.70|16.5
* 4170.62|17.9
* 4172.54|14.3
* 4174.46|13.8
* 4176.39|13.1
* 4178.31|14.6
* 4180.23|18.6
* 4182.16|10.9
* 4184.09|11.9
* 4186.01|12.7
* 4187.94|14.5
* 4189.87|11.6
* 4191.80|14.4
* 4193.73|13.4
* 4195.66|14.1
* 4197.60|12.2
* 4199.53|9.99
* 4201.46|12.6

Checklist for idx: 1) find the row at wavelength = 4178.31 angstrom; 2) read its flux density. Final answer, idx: 14.6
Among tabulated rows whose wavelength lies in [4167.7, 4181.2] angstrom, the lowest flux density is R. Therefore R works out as 13.1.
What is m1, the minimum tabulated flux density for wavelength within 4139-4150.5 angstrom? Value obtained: 12.3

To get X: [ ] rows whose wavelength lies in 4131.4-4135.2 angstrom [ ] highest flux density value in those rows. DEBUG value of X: 16.1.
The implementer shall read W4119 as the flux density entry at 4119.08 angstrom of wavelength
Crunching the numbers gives 10.4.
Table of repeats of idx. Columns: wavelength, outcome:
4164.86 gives 16.8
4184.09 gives 11.9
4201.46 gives 12.6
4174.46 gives 13.8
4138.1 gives 15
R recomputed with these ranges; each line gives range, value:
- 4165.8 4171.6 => 14.6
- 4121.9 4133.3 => 11.4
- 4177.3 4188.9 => 10.9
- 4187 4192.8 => 11.6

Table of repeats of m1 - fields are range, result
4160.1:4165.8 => 15.6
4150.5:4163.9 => 14.5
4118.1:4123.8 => 10.4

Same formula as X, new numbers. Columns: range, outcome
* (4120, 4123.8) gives 16.7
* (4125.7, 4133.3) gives 14.9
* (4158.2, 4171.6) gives 17.9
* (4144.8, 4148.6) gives 14.4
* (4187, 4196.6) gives 14.5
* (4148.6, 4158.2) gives 17.8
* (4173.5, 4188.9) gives 18.6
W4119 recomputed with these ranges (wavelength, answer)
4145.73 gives 12.3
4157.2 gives 16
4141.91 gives 15.3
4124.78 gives 12.5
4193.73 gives 13.4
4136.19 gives 13.9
